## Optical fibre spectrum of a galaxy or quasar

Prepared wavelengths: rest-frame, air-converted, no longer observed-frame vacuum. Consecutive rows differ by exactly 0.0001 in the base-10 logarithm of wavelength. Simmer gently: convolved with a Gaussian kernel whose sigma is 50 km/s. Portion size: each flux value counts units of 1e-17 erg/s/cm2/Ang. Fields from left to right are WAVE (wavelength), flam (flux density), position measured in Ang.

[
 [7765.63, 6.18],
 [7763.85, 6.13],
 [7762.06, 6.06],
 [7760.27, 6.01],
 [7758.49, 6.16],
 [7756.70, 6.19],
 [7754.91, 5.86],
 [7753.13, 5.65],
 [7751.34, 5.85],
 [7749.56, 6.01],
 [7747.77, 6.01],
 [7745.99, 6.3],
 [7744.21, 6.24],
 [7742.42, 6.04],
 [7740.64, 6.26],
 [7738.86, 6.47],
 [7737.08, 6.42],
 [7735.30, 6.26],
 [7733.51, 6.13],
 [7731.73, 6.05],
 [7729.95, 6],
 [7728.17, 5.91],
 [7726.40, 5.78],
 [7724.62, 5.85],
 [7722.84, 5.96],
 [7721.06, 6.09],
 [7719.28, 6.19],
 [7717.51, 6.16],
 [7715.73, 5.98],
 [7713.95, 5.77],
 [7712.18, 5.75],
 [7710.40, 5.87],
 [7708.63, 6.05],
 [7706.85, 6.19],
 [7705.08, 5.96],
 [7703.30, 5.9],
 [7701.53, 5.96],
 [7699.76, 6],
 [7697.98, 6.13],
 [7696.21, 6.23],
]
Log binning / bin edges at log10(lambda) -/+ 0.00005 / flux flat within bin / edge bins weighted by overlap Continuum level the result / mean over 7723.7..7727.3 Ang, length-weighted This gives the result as 5.83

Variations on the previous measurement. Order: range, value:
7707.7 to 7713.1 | 5.89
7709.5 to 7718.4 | 5.91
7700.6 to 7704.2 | 5.93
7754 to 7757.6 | 6.02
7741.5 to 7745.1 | 6.14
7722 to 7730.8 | 5.9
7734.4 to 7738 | 6.33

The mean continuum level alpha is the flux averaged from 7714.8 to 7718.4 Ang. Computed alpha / 6.07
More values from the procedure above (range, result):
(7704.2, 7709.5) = 6.07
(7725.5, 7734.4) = 5.98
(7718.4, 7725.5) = 6.02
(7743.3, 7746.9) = 6.27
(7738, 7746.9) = 6.26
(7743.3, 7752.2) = 6.08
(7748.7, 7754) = 5.84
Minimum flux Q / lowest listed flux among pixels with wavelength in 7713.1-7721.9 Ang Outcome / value 5.77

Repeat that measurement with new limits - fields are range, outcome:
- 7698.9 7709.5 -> 5.9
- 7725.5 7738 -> 5.78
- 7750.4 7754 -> 5.65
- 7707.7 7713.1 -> 5.75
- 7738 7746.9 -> 6.04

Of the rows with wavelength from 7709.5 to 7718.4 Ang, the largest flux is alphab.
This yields 6.16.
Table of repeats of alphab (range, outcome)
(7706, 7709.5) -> 6.19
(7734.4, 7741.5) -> 6.47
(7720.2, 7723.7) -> 6.09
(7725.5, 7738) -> 6.42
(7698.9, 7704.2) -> 6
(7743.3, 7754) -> 6.3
